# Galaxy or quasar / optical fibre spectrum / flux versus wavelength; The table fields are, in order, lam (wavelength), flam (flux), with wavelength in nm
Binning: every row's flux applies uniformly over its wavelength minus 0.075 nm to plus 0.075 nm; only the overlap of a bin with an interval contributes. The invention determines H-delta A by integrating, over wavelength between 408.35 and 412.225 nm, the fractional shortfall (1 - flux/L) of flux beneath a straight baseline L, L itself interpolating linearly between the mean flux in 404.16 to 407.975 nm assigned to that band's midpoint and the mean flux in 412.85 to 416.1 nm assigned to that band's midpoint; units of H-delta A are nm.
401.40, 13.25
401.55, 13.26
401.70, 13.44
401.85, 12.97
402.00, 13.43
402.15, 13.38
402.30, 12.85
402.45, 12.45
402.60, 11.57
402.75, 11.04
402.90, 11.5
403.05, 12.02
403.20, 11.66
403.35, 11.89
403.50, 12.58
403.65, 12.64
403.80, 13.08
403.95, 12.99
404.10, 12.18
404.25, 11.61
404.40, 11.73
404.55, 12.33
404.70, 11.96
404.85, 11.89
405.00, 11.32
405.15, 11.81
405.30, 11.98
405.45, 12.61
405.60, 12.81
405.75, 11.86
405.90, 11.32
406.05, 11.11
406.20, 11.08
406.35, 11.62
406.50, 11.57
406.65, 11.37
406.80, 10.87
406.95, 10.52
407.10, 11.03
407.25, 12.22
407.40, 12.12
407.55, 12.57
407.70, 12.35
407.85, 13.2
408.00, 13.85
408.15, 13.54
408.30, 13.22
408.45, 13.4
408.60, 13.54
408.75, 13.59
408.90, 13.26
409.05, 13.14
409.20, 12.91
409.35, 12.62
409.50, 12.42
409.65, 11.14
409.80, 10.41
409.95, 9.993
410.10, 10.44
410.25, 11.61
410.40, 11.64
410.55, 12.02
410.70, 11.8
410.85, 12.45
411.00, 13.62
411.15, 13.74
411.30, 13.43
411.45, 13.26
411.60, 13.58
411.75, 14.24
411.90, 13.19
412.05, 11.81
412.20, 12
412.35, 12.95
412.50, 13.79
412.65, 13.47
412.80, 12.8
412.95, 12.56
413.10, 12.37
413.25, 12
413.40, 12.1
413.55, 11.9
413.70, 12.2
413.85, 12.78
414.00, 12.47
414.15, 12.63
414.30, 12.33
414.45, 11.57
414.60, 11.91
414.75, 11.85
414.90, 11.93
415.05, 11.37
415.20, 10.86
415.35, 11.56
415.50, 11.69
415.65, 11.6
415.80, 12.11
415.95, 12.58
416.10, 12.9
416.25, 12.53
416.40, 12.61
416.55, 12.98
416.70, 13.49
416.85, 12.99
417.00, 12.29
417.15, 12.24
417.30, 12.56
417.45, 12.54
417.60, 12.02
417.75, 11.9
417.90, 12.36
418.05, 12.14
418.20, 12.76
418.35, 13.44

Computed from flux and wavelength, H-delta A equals -0.19 nm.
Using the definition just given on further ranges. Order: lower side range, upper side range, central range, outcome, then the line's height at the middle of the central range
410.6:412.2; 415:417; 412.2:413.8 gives 0.02 nm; 12.8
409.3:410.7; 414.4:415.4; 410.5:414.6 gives -0.44 nm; 11.5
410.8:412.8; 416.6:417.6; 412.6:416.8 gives 0.21 nm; 12.9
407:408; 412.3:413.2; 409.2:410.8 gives 0.14 nm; 12.6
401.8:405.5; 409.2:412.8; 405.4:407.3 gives 0.12 nm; 12.3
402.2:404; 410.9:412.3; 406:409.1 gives 0.09 nm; 12.7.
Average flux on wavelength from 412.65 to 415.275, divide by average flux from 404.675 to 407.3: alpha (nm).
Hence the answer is 1.0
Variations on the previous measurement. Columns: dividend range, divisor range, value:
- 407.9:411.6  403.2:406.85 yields 1.05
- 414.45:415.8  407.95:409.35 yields 0.87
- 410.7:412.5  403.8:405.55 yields 1.08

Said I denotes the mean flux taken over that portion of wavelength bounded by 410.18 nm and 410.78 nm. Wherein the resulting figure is 11.8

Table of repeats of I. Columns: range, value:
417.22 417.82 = 12.3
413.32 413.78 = 12.1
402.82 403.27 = 11.7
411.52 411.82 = 13.9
